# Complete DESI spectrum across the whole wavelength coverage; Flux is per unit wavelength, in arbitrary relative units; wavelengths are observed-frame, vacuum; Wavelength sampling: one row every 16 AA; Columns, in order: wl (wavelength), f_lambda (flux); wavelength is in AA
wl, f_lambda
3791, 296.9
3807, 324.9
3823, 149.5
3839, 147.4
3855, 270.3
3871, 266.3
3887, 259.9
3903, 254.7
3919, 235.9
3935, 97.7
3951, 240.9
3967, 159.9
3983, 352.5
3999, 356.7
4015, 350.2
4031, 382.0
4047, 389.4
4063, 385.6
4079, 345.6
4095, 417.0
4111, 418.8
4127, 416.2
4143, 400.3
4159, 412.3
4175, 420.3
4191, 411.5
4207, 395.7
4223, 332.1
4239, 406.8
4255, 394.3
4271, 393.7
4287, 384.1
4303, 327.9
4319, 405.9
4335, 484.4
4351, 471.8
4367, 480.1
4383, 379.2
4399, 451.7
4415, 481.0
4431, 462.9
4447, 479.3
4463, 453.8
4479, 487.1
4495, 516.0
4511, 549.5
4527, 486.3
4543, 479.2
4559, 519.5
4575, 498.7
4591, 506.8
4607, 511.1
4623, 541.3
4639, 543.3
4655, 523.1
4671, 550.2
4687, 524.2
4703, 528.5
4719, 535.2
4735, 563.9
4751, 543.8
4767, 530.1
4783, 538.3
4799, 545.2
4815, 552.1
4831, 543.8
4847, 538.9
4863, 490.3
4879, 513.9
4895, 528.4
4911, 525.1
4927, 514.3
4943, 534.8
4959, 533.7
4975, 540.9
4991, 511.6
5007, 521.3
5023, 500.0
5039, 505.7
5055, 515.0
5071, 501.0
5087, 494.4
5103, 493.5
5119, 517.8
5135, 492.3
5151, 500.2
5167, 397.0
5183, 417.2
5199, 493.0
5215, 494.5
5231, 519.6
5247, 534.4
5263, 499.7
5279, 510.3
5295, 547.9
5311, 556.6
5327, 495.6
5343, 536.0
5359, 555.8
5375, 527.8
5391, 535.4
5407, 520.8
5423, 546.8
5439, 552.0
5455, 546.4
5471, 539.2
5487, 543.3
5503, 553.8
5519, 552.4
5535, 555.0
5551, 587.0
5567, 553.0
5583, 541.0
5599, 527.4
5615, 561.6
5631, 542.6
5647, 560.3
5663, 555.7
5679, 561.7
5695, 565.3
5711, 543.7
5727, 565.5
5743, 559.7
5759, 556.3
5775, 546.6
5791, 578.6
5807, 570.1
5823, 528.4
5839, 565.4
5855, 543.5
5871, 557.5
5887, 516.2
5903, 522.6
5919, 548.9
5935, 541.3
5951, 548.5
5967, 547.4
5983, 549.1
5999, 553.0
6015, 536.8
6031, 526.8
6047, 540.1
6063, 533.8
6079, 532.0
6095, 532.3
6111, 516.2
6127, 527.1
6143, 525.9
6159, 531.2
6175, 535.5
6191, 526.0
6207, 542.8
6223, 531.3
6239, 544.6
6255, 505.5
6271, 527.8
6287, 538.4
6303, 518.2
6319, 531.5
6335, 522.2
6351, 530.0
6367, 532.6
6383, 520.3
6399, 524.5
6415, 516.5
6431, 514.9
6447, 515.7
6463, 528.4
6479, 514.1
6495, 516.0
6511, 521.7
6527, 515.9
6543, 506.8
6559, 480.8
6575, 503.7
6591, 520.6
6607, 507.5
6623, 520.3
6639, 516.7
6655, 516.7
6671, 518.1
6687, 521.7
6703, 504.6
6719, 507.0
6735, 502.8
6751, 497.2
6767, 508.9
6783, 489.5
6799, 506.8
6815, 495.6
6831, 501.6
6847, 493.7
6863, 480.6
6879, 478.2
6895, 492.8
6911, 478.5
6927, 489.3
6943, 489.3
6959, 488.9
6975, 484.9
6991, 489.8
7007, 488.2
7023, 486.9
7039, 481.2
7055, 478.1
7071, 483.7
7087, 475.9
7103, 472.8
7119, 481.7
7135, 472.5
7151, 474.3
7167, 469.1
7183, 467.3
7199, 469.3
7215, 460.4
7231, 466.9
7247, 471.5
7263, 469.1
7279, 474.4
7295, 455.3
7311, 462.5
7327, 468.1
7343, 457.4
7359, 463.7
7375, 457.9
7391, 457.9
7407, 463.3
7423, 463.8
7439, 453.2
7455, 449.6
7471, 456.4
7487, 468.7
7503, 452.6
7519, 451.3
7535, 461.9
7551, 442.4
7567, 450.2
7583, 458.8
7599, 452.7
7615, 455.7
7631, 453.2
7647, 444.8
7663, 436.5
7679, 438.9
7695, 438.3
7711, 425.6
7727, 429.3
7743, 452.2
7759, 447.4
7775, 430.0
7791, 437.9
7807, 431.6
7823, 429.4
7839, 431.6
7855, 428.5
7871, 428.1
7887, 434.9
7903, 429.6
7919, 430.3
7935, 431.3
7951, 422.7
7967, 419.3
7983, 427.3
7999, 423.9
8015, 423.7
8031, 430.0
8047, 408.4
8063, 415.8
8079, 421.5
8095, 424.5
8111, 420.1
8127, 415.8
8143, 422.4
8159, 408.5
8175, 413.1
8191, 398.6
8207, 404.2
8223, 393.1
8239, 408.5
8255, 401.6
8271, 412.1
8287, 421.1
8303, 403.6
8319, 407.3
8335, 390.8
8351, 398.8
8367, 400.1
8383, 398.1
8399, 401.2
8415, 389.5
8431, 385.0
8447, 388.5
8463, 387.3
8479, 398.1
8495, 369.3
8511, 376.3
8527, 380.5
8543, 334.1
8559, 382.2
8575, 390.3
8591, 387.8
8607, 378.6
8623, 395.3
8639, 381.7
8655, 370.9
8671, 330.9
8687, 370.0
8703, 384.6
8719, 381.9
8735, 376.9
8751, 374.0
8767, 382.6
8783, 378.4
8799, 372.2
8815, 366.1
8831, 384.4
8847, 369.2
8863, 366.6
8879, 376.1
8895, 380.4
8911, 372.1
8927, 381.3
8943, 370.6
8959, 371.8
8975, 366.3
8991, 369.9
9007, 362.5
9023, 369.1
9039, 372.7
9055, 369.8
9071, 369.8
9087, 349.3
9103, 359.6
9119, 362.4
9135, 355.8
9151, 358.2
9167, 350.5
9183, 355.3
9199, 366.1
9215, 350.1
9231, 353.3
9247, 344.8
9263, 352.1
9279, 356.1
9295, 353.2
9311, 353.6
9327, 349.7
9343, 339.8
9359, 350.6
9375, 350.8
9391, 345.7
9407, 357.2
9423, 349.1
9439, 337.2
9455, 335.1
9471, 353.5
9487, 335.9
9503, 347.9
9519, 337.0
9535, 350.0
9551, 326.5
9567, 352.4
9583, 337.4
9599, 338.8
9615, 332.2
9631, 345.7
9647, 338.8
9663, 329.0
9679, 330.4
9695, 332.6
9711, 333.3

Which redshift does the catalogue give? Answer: 0.000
